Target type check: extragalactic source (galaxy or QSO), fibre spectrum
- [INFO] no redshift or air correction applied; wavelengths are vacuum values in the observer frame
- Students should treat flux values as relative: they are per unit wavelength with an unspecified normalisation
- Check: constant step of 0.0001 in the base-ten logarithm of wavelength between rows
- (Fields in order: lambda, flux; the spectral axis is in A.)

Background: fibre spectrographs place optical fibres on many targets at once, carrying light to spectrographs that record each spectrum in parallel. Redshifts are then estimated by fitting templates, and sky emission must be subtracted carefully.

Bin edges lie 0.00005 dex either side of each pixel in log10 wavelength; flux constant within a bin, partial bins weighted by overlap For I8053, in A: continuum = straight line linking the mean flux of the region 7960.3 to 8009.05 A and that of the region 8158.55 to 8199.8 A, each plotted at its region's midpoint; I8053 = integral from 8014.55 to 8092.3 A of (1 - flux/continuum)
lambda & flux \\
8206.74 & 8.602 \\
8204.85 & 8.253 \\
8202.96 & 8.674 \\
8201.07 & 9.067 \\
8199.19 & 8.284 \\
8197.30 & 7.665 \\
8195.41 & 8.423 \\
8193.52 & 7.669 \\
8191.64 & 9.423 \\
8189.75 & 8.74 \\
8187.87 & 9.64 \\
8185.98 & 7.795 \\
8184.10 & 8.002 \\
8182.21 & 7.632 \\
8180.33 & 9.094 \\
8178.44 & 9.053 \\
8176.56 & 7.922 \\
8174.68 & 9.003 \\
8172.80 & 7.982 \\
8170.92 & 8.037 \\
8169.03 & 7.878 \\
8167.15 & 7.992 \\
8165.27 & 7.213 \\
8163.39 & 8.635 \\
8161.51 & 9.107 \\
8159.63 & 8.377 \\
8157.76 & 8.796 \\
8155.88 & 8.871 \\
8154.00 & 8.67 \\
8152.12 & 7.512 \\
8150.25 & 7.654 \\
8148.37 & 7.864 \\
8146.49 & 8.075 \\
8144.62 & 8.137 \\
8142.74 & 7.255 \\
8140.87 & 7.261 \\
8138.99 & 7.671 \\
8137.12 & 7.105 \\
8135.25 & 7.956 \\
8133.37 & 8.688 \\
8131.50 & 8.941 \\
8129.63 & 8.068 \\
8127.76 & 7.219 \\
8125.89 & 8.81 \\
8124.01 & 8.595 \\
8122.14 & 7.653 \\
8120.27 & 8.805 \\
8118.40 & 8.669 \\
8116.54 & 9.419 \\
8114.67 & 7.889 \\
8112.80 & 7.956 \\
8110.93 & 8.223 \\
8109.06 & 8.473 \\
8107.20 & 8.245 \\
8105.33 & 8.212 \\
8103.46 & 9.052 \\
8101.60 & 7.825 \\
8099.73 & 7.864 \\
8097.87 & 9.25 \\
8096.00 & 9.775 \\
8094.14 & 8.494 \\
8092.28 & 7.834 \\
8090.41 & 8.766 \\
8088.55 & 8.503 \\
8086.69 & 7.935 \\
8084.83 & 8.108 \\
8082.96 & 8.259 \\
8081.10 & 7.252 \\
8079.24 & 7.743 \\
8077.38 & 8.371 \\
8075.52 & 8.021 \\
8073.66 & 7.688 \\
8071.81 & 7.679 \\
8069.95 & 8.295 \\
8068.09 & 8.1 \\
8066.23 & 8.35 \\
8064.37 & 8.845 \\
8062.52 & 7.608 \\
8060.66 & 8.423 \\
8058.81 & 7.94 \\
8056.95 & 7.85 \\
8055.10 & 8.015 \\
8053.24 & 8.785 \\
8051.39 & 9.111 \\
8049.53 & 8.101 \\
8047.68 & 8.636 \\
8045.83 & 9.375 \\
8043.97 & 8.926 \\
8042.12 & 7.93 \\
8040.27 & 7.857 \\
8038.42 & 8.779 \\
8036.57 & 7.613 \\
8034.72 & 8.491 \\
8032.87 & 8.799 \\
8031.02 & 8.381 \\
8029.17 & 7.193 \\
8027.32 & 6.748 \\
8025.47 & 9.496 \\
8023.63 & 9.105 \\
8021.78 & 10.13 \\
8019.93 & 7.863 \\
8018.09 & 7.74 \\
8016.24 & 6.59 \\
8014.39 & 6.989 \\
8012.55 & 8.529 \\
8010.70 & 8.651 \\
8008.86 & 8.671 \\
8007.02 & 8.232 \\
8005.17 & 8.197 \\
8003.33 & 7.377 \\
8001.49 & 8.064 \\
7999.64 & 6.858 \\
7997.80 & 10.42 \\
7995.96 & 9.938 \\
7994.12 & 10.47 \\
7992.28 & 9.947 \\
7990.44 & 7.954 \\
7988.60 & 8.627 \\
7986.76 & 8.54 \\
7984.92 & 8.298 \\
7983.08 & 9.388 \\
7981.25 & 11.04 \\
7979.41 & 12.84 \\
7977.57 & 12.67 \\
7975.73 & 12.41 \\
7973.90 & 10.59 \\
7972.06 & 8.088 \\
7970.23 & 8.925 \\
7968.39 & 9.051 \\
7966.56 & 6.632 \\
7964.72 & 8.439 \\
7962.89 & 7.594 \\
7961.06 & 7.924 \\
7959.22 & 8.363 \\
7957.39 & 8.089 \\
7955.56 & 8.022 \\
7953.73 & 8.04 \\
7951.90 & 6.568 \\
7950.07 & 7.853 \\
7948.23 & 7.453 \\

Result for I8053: 5.8 A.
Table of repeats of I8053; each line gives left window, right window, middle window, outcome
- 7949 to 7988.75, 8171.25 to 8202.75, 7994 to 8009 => 0.5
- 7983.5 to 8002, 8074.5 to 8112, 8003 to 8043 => 2.7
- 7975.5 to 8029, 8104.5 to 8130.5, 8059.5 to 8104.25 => 1.3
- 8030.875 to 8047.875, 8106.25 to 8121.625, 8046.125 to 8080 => 1.0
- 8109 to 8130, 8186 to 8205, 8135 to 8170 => 1.7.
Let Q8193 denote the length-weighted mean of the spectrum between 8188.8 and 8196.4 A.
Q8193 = 8.56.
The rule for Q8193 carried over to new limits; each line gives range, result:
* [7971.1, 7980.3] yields 11.3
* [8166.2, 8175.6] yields 8.17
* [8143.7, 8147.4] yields 8.12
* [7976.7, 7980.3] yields 12.7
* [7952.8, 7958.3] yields 8.05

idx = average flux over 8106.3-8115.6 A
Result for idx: 8.16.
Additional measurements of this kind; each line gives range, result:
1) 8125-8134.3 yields 8.35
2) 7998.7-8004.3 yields 7.45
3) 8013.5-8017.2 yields 6.78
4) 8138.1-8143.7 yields 7.39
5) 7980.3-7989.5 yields 9.19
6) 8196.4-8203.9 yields 8.43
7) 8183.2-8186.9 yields 7.91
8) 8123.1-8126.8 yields 8.68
